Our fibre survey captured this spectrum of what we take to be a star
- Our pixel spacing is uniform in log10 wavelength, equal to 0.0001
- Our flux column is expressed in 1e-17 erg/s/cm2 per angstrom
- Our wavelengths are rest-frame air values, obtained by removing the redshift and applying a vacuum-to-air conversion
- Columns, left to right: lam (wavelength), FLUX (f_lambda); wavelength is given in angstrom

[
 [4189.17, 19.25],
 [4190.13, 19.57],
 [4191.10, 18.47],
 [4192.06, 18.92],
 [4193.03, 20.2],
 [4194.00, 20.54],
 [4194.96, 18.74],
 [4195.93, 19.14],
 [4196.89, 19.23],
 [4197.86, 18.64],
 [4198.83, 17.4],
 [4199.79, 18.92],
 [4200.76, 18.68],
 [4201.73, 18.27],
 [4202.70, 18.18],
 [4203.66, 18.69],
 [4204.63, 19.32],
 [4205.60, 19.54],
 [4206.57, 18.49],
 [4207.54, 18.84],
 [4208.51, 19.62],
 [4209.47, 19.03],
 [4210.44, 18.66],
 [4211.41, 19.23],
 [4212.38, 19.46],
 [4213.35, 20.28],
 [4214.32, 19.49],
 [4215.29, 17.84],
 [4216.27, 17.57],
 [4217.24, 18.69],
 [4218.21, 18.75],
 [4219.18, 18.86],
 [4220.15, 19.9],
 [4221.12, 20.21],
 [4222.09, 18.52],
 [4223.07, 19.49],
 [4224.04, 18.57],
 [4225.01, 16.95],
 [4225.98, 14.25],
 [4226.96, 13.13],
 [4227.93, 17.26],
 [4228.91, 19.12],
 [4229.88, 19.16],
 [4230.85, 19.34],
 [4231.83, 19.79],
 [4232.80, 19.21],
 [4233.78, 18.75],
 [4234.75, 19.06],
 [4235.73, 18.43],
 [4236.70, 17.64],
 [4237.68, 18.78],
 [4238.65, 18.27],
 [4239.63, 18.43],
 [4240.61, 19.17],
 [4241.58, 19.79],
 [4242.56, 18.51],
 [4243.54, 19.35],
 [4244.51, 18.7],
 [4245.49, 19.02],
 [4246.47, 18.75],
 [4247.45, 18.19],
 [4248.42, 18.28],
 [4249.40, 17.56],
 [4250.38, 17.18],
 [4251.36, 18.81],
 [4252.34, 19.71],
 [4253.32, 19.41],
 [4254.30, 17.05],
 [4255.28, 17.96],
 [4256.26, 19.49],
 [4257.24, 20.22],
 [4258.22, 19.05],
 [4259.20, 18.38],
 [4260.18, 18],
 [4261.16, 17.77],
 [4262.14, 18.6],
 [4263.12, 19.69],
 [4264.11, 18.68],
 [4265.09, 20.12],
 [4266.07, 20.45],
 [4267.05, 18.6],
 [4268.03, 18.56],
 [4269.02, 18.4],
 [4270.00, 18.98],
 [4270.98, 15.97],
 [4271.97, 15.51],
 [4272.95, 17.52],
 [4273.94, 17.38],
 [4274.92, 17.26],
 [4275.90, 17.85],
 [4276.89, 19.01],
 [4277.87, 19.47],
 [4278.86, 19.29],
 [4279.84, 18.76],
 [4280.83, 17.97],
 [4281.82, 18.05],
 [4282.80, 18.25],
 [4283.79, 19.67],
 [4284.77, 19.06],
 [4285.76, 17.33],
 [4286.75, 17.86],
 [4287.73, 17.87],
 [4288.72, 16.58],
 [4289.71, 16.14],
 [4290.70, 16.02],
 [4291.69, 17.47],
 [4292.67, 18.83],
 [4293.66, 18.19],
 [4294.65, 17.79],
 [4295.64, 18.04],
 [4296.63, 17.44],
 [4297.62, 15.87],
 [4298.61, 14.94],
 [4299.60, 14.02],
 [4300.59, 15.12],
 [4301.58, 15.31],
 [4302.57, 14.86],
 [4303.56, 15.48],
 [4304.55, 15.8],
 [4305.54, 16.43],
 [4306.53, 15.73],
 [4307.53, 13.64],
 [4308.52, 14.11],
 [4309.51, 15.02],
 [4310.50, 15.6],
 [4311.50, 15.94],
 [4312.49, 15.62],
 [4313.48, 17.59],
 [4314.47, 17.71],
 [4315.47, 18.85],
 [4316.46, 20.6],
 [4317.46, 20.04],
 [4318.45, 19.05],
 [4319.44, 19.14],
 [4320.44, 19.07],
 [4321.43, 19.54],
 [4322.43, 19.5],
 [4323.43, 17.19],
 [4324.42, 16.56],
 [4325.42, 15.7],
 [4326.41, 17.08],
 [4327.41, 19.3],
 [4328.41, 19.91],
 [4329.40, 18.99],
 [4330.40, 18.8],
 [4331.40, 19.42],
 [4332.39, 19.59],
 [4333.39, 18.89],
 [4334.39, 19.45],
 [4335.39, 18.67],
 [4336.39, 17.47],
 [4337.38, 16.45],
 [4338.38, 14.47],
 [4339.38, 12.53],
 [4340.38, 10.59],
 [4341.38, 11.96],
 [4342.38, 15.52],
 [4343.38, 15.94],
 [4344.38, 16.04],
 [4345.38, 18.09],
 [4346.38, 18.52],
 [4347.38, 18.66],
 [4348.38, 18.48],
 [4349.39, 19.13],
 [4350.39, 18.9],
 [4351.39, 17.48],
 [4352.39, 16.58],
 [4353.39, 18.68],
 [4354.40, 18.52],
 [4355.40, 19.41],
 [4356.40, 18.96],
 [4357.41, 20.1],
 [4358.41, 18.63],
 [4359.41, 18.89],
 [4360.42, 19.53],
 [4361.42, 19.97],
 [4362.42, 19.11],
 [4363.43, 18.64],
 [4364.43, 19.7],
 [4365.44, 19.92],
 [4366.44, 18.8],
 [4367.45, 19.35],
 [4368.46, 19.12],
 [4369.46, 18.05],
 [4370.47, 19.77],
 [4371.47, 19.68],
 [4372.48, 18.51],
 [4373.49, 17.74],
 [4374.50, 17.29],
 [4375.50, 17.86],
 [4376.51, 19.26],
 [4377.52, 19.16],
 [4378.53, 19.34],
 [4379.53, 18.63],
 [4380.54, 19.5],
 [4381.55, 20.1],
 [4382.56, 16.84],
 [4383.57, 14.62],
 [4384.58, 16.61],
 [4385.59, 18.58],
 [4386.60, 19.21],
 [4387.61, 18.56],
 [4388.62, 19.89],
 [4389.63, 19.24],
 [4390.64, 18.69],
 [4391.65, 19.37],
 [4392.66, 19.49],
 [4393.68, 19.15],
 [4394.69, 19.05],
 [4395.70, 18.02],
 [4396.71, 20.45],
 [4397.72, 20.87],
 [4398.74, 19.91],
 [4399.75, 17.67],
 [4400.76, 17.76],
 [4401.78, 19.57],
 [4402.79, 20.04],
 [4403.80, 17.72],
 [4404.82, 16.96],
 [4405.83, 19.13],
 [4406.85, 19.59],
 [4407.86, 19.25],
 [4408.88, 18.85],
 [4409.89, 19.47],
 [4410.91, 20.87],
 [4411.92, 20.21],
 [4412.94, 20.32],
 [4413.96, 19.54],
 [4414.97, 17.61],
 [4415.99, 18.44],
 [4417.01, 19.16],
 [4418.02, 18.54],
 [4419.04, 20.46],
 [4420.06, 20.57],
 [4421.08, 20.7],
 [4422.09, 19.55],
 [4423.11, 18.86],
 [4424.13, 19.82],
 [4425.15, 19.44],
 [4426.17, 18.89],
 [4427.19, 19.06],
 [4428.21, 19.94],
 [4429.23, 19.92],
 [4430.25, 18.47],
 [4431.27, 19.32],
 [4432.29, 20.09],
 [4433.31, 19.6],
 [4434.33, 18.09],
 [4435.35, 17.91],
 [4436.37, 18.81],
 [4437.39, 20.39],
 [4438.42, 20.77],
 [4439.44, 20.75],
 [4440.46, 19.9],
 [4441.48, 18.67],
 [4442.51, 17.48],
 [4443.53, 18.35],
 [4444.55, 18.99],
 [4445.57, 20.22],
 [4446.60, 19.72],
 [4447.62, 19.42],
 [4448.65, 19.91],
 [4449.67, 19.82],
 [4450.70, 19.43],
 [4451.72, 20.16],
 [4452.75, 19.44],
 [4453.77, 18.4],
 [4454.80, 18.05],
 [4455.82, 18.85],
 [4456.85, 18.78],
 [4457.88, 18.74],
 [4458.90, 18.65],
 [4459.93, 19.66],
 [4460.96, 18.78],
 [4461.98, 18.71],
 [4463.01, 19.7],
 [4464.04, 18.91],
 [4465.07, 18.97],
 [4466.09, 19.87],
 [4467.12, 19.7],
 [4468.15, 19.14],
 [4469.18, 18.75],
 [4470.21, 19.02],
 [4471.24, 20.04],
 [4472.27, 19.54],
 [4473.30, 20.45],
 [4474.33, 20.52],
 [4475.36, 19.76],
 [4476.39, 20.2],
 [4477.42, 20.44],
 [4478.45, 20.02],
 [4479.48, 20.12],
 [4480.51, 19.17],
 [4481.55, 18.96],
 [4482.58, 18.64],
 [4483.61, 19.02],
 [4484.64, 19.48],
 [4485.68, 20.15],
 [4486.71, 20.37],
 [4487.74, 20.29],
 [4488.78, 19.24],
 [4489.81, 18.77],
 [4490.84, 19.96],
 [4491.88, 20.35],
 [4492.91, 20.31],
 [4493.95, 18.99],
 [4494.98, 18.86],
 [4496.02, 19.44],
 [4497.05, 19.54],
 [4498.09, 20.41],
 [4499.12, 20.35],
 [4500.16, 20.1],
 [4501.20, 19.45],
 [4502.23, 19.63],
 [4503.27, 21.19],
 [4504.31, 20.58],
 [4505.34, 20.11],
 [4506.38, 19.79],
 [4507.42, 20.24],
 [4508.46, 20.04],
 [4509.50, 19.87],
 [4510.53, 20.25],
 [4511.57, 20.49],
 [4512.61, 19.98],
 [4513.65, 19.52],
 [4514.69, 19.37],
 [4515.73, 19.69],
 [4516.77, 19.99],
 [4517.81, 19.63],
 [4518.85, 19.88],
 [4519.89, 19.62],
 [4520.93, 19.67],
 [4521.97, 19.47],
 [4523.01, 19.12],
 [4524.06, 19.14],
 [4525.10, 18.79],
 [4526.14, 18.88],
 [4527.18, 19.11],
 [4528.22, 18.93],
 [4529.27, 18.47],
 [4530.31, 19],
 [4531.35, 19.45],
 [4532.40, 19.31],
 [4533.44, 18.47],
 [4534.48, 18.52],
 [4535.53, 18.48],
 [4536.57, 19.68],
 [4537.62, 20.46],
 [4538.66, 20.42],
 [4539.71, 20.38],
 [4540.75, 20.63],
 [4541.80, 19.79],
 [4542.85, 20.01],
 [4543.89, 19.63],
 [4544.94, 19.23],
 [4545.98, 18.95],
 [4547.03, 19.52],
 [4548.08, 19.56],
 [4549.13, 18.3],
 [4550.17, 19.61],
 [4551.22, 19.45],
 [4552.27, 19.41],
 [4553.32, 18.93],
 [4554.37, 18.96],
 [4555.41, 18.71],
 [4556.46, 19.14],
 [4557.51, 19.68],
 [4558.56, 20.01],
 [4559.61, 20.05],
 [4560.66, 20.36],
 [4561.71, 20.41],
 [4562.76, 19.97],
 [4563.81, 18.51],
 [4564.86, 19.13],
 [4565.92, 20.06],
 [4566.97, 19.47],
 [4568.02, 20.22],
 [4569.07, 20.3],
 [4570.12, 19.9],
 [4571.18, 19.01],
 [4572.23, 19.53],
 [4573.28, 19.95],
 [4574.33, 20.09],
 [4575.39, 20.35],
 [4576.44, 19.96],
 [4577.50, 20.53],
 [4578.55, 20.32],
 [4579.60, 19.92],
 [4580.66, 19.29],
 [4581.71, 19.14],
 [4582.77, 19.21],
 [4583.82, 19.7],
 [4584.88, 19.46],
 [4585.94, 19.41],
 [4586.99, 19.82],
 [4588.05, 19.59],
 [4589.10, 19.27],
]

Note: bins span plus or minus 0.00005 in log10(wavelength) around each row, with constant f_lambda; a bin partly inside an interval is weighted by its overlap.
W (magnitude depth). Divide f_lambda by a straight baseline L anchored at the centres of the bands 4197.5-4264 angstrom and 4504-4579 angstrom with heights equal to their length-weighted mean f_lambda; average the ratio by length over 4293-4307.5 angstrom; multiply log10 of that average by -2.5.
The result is 0.18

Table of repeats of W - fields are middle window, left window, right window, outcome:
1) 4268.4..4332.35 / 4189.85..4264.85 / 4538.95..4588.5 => 0.09 mag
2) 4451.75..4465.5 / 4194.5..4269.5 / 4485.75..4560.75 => 0.03 mag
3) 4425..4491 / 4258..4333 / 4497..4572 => -0.02 mag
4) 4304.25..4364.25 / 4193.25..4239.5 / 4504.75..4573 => 0.08 mag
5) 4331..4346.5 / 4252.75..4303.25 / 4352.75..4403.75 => 0.13 mag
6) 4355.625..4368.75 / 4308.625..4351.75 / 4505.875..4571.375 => -0.09 mag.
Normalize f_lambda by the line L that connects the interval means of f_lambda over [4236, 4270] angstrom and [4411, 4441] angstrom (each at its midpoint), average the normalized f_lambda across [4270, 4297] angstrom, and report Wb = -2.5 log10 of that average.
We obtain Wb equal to 0.06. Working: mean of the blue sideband 18.7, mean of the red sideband 19.5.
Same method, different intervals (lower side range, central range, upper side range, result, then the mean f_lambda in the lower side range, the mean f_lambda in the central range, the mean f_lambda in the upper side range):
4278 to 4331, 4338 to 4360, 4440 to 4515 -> 0.05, 17.4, 17.1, 19.6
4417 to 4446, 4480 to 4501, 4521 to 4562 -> -0.01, 19.4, 19.6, 19.4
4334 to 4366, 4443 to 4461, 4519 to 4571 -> -0.03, 17.7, 19.2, 19.5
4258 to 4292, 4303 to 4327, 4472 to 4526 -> 0.08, 18.2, 17.1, 19.8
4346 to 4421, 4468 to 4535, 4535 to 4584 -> -0.01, 18.9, 19.6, 19.7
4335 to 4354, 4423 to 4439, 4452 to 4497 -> -0.05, 16.5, 19.3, 19.4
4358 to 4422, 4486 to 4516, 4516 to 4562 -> -0.03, 19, 19.9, 19.4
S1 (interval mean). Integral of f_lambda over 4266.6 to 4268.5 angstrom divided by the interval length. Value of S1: 18.6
